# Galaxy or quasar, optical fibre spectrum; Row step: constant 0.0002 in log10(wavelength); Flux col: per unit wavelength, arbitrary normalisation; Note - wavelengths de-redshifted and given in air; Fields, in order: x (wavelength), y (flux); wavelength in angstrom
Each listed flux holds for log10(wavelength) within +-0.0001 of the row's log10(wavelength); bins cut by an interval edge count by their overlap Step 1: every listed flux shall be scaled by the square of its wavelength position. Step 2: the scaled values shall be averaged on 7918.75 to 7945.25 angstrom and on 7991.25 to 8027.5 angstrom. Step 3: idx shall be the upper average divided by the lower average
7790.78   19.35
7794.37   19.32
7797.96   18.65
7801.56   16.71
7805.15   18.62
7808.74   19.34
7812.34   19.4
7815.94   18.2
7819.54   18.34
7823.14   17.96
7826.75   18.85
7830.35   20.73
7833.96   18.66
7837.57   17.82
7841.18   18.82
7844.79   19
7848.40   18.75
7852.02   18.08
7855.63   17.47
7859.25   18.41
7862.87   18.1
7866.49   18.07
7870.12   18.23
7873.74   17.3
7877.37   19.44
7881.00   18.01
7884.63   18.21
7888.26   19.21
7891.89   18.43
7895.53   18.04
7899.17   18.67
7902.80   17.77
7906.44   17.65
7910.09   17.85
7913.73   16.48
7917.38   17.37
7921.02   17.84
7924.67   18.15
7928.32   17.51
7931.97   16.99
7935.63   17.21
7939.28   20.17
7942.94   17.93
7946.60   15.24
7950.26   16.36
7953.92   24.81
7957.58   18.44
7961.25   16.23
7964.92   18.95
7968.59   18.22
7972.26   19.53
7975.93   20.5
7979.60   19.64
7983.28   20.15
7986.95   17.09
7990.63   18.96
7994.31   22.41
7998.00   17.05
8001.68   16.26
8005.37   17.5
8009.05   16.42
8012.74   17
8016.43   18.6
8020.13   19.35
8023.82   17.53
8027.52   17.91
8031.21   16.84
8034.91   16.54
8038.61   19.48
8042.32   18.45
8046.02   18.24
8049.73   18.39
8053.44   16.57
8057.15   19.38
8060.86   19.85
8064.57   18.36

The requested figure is 1.03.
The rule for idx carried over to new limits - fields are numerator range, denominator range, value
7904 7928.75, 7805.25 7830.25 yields 0.96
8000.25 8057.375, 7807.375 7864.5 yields 1.00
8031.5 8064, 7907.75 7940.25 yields 1.07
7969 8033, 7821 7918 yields 1.04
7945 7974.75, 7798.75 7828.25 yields 1.04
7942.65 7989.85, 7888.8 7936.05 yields 1.07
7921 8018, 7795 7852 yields 1.02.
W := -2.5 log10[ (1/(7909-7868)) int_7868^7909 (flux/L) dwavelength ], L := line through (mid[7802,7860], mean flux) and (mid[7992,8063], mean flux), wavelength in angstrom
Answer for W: 0.01 mag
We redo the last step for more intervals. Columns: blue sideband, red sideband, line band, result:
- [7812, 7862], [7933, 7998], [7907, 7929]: 0.073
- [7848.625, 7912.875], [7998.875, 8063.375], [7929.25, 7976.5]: -0.024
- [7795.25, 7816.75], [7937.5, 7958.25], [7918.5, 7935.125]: 0.073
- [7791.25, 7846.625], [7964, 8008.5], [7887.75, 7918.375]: 0.050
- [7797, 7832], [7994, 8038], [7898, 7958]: 0.006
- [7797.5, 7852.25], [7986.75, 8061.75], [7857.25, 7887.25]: 0.015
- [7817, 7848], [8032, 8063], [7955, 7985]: -0.036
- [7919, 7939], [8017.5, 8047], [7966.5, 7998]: -0.088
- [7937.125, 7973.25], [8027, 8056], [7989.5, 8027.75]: 0.002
